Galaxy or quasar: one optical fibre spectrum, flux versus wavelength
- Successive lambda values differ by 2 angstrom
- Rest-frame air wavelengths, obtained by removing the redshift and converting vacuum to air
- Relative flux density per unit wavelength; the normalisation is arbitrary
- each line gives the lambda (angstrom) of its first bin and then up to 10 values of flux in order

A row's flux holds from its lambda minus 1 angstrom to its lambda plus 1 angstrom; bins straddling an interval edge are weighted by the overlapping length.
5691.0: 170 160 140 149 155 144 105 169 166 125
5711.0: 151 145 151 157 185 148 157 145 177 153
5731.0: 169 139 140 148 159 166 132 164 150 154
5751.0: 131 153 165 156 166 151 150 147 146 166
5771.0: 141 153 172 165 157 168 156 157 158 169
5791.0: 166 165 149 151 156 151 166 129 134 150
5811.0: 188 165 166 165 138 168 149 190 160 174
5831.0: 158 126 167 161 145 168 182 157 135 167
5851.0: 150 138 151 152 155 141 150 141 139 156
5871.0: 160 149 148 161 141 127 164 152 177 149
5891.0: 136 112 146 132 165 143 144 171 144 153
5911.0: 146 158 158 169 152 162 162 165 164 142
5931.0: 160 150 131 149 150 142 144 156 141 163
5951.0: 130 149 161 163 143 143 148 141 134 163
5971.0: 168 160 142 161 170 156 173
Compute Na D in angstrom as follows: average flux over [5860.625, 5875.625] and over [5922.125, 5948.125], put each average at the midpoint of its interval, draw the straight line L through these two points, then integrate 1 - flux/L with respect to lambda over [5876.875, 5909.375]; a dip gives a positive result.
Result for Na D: 0.3 angstrom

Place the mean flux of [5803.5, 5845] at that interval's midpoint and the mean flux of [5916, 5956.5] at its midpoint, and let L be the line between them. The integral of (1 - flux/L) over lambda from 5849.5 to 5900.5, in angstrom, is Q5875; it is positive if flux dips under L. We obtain 2.7 angstrom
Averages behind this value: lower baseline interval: 159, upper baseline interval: 152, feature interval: 148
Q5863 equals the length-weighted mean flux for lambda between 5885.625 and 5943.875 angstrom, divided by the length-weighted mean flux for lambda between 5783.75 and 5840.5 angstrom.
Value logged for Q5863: 0.96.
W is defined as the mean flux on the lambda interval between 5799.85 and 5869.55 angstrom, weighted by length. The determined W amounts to 155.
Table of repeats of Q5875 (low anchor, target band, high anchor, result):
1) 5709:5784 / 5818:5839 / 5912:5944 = -0.59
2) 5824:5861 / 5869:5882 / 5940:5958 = 0.55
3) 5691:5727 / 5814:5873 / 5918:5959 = -1.50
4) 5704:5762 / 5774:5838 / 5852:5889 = -3.02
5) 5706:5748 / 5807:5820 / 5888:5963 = -0.67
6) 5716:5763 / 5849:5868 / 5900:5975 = 0.70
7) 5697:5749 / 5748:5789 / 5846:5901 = -1.42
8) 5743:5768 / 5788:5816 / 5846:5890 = -1.17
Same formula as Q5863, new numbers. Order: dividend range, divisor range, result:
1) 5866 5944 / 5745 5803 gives 0.96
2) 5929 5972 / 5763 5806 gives 0.95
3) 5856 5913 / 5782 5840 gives 0.94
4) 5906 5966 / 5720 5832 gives 0.97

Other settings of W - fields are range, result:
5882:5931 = 153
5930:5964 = 148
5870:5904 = 147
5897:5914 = 152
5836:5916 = 151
